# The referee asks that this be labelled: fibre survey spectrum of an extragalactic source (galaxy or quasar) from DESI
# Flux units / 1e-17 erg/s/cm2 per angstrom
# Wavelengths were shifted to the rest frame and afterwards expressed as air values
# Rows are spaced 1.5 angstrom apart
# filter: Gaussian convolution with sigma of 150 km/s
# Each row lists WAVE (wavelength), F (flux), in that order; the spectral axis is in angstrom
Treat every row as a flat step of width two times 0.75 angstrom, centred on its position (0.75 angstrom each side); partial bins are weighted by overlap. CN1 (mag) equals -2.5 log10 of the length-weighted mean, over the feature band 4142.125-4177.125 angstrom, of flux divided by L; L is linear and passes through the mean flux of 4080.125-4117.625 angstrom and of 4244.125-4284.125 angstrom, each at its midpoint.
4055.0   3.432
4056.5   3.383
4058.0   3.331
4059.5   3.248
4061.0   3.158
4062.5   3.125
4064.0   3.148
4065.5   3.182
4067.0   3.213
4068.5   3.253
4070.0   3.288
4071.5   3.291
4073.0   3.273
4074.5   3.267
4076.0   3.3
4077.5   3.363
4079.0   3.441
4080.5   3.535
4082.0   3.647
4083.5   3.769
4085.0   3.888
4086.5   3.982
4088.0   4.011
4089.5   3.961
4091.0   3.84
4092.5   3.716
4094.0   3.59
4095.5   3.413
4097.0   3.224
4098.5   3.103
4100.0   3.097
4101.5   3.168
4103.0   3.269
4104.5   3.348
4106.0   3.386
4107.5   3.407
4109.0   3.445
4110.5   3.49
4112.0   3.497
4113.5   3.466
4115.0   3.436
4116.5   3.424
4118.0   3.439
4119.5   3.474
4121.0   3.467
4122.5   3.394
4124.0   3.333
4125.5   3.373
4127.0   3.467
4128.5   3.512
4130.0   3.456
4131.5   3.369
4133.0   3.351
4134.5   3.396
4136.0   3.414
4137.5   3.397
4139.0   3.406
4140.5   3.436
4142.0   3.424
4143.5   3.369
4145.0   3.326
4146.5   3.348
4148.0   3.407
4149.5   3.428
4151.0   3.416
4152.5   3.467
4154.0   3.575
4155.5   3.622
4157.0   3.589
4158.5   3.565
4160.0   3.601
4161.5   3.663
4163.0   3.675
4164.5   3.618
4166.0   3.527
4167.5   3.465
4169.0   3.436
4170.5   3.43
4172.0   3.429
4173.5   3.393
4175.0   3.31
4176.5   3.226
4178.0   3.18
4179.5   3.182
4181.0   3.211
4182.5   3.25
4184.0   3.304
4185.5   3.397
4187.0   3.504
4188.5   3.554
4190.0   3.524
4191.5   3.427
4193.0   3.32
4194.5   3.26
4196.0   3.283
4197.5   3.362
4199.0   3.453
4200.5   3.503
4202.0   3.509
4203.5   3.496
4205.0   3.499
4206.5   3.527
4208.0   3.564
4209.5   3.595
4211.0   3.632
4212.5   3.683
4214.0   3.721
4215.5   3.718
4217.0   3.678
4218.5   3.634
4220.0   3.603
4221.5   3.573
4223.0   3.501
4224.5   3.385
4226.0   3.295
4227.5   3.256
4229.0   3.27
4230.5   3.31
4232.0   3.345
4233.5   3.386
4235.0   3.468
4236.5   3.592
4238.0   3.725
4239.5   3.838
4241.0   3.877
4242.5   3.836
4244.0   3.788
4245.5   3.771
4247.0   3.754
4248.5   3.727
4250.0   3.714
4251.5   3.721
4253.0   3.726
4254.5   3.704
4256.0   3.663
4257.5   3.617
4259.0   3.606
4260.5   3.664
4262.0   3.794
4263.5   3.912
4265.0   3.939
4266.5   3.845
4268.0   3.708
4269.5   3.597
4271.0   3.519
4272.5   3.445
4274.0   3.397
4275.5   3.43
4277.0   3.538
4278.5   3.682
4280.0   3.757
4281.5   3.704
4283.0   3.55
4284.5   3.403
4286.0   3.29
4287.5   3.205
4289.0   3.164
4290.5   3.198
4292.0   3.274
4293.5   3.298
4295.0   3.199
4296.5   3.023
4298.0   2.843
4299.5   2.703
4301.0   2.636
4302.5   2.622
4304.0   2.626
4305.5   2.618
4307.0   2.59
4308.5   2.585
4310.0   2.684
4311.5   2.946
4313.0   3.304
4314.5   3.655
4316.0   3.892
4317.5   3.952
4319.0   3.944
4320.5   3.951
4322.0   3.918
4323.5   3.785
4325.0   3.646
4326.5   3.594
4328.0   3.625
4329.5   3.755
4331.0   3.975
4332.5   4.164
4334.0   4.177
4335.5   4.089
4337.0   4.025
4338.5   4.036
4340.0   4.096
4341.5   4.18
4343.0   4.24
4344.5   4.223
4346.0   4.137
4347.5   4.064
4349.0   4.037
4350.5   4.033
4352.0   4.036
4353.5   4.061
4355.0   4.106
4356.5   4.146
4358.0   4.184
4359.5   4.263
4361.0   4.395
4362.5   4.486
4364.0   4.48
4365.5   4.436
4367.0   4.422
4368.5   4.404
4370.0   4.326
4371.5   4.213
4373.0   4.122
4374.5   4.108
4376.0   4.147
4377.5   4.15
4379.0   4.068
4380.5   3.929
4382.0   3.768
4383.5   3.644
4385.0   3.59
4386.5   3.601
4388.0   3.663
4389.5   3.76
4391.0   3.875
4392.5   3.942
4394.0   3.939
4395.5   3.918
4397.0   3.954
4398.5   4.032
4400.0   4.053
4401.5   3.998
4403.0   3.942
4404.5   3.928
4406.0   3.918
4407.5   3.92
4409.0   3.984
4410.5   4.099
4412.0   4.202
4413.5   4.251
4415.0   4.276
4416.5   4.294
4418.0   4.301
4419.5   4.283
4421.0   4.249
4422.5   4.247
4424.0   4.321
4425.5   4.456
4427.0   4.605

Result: 0.03 mag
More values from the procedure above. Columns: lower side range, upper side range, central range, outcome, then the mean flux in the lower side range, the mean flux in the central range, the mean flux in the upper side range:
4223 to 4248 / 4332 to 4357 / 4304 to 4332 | 0.15 mag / 3.56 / 3.45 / 4.11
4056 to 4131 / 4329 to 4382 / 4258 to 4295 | 0.12 mag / 3.43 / 3.53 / 4.16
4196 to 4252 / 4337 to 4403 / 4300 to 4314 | 0.37 mag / 3.57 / 2.75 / 4.07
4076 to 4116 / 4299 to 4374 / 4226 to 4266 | 0.02 mag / 3.51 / 3.65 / 3.82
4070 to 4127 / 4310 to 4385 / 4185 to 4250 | 0.06 mag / 3.47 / 3.54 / 4.01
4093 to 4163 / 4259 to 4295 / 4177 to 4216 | 0.01 mag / 3.42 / 3.45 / 3.53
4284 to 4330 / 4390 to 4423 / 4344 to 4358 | -0.14 mag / 3.25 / 4.1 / 4.07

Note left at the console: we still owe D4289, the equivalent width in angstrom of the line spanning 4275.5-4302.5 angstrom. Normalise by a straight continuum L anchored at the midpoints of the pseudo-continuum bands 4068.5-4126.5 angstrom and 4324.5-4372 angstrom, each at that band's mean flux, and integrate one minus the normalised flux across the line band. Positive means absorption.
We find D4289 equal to 4.9 angstrom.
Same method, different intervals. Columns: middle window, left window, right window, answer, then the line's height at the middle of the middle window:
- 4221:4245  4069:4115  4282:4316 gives -2.6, 3.18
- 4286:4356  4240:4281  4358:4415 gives 5.6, 3.87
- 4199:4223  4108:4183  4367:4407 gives -0.1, 3.58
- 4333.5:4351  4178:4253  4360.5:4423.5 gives -0.9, 3.92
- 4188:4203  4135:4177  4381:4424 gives 0.5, 3.55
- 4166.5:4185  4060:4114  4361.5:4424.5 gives 1.5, 3.62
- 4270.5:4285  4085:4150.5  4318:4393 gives 1.1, 3.85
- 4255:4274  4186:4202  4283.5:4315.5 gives -3.2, 3.14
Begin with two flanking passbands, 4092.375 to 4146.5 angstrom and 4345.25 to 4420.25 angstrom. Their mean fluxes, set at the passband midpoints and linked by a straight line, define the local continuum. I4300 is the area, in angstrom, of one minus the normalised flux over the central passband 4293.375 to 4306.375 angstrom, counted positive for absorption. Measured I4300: 3.5 angstrom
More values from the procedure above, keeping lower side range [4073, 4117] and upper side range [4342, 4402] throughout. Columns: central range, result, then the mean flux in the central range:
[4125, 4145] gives 0.9 angstrom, 3.41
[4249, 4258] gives 0.3 angstrom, 3.69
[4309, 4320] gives 1.3 angstrom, 3.47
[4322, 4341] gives 0.3 angstrom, 3.92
